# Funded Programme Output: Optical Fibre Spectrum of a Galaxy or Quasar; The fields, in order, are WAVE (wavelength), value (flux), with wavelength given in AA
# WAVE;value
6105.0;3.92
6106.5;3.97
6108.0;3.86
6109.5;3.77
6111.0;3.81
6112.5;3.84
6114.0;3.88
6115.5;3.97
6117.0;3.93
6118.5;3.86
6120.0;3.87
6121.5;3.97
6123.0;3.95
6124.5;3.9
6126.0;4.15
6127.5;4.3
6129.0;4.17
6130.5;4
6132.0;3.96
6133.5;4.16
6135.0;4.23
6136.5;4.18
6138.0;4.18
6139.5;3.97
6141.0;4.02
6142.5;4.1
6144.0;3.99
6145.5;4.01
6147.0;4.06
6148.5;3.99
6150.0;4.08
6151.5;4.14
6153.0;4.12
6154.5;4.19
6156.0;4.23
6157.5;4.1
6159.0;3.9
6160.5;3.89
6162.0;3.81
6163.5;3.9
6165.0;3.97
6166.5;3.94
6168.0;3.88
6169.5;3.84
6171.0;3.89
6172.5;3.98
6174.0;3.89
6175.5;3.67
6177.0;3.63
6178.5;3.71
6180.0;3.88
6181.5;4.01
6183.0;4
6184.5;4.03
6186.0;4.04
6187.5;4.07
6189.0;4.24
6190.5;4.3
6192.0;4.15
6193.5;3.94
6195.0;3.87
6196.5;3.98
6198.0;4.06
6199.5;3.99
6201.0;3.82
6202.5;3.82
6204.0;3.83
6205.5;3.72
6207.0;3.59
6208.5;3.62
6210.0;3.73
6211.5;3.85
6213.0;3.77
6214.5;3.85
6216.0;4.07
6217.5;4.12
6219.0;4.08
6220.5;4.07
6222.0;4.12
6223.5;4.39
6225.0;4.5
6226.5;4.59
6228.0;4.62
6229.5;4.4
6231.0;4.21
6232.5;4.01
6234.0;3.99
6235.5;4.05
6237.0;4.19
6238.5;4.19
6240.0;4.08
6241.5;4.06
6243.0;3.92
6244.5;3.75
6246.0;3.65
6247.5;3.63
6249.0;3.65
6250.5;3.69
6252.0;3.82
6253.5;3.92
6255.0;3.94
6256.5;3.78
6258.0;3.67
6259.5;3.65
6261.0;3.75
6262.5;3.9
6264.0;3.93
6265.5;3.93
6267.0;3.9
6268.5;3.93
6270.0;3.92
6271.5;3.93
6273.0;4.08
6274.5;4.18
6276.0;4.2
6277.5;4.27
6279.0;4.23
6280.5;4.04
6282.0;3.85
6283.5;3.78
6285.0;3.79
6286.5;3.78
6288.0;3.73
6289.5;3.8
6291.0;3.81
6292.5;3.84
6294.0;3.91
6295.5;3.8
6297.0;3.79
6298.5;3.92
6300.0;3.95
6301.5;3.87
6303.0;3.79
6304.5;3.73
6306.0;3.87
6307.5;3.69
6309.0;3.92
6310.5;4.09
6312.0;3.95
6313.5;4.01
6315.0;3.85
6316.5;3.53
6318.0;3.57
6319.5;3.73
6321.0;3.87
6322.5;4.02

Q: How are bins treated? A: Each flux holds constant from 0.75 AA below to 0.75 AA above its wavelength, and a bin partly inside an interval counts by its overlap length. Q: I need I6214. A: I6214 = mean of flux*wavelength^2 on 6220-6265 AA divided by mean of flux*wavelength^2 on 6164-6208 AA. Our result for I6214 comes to 1.04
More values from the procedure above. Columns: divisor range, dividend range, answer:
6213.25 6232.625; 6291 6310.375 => 0.93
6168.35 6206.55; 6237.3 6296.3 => 1.02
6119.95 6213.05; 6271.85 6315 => 1.03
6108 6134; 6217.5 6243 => 1.10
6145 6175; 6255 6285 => 1.02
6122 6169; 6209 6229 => 1.05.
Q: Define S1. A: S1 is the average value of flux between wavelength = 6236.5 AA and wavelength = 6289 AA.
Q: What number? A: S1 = 3.9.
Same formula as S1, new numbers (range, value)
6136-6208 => 3.97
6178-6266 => 3.97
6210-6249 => 4.07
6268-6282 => 4.08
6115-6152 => 4.05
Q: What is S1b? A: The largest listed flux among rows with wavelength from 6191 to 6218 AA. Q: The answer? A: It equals 4.15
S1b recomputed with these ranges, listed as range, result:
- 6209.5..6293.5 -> 4.62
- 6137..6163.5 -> 4.23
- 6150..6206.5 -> 4.3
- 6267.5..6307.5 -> 4.27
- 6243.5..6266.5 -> 3.94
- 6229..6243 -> 4.4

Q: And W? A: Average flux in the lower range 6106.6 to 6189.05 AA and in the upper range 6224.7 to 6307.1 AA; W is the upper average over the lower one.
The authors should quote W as 1.0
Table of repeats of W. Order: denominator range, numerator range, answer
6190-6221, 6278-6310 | 0.99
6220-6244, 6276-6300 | 0.93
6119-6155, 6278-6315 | 0.95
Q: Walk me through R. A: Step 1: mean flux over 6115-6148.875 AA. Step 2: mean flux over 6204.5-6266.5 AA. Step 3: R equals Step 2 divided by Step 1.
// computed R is 1.0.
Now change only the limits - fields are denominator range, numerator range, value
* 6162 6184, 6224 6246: 1.08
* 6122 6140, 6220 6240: 1.04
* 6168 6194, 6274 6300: 0.99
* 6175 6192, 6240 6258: 0.96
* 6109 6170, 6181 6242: 1.01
